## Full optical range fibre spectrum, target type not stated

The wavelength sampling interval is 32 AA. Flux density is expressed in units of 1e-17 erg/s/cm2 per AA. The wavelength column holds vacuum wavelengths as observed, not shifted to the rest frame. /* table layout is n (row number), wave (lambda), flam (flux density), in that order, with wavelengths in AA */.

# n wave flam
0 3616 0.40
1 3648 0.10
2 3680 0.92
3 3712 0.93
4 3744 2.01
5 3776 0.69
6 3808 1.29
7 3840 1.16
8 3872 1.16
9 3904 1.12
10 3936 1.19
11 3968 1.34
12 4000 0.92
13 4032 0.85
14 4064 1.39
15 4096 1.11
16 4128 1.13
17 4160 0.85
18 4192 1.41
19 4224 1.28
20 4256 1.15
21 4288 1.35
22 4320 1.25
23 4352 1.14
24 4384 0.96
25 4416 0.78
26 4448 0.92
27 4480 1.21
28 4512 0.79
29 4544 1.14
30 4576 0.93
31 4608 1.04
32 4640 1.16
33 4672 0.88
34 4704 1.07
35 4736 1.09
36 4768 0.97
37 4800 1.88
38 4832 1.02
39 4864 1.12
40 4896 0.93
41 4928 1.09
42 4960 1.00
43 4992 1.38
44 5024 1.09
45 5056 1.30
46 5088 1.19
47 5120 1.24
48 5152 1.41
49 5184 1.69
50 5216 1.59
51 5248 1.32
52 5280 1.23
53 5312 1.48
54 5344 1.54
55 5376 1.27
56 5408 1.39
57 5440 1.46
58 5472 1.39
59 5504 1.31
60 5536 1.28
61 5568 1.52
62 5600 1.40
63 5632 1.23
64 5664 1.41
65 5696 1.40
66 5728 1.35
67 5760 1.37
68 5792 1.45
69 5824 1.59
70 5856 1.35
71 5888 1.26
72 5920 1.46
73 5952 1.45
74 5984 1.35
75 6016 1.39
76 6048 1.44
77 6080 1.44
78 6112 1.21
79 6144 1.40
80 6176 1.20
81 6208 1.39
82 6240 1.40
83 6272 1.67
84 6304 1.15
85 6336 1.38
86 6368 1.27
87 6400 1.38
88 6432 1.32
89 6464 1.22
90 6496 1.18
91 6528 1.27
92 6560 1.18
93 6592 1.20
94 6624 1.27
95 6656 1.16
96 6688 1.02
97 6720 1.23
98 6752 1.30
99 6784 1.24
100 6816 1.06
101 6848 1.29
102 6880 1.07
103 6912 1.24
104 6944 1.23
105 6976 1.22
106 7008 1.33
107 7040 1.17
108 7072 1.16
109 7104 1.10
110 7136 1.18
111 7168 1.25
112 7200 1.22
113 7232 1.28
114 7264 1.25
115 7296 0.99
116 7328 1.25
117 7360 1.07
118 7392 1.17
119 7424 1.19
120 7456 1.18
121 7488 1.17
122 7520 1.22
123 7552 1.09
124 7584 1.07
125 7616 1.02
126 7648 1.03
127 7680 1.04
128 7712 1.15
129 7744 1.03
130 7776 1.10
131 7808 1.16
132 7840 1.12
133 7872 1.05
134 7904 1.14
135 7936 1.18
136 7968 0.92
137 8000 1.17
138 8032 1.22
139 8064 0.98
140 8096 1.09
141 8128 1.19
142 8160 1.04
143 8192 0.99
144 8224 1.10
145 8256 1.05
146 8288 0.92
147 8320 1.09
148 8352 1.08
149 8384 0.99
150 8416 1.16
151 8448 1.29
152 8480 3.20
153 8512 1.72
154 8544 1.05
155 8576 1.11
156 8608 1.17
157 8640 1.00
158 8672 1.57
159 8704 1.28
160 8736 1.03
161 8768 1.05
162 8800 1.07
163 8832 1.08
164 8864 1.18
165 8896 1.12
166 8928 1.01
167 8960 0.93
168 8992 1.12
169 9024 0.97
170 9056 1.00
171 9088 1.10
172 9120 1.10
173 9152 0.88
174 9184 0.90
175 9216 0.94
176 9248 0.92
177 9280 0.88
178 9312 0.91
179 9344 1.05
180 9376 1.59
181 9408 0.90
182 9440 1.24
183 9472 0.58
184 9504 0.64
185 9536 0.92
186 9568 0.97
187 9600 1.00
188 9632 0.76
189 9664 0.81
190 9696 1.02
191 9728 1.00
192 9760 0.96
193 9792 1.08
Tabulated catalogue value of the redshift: 0.29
